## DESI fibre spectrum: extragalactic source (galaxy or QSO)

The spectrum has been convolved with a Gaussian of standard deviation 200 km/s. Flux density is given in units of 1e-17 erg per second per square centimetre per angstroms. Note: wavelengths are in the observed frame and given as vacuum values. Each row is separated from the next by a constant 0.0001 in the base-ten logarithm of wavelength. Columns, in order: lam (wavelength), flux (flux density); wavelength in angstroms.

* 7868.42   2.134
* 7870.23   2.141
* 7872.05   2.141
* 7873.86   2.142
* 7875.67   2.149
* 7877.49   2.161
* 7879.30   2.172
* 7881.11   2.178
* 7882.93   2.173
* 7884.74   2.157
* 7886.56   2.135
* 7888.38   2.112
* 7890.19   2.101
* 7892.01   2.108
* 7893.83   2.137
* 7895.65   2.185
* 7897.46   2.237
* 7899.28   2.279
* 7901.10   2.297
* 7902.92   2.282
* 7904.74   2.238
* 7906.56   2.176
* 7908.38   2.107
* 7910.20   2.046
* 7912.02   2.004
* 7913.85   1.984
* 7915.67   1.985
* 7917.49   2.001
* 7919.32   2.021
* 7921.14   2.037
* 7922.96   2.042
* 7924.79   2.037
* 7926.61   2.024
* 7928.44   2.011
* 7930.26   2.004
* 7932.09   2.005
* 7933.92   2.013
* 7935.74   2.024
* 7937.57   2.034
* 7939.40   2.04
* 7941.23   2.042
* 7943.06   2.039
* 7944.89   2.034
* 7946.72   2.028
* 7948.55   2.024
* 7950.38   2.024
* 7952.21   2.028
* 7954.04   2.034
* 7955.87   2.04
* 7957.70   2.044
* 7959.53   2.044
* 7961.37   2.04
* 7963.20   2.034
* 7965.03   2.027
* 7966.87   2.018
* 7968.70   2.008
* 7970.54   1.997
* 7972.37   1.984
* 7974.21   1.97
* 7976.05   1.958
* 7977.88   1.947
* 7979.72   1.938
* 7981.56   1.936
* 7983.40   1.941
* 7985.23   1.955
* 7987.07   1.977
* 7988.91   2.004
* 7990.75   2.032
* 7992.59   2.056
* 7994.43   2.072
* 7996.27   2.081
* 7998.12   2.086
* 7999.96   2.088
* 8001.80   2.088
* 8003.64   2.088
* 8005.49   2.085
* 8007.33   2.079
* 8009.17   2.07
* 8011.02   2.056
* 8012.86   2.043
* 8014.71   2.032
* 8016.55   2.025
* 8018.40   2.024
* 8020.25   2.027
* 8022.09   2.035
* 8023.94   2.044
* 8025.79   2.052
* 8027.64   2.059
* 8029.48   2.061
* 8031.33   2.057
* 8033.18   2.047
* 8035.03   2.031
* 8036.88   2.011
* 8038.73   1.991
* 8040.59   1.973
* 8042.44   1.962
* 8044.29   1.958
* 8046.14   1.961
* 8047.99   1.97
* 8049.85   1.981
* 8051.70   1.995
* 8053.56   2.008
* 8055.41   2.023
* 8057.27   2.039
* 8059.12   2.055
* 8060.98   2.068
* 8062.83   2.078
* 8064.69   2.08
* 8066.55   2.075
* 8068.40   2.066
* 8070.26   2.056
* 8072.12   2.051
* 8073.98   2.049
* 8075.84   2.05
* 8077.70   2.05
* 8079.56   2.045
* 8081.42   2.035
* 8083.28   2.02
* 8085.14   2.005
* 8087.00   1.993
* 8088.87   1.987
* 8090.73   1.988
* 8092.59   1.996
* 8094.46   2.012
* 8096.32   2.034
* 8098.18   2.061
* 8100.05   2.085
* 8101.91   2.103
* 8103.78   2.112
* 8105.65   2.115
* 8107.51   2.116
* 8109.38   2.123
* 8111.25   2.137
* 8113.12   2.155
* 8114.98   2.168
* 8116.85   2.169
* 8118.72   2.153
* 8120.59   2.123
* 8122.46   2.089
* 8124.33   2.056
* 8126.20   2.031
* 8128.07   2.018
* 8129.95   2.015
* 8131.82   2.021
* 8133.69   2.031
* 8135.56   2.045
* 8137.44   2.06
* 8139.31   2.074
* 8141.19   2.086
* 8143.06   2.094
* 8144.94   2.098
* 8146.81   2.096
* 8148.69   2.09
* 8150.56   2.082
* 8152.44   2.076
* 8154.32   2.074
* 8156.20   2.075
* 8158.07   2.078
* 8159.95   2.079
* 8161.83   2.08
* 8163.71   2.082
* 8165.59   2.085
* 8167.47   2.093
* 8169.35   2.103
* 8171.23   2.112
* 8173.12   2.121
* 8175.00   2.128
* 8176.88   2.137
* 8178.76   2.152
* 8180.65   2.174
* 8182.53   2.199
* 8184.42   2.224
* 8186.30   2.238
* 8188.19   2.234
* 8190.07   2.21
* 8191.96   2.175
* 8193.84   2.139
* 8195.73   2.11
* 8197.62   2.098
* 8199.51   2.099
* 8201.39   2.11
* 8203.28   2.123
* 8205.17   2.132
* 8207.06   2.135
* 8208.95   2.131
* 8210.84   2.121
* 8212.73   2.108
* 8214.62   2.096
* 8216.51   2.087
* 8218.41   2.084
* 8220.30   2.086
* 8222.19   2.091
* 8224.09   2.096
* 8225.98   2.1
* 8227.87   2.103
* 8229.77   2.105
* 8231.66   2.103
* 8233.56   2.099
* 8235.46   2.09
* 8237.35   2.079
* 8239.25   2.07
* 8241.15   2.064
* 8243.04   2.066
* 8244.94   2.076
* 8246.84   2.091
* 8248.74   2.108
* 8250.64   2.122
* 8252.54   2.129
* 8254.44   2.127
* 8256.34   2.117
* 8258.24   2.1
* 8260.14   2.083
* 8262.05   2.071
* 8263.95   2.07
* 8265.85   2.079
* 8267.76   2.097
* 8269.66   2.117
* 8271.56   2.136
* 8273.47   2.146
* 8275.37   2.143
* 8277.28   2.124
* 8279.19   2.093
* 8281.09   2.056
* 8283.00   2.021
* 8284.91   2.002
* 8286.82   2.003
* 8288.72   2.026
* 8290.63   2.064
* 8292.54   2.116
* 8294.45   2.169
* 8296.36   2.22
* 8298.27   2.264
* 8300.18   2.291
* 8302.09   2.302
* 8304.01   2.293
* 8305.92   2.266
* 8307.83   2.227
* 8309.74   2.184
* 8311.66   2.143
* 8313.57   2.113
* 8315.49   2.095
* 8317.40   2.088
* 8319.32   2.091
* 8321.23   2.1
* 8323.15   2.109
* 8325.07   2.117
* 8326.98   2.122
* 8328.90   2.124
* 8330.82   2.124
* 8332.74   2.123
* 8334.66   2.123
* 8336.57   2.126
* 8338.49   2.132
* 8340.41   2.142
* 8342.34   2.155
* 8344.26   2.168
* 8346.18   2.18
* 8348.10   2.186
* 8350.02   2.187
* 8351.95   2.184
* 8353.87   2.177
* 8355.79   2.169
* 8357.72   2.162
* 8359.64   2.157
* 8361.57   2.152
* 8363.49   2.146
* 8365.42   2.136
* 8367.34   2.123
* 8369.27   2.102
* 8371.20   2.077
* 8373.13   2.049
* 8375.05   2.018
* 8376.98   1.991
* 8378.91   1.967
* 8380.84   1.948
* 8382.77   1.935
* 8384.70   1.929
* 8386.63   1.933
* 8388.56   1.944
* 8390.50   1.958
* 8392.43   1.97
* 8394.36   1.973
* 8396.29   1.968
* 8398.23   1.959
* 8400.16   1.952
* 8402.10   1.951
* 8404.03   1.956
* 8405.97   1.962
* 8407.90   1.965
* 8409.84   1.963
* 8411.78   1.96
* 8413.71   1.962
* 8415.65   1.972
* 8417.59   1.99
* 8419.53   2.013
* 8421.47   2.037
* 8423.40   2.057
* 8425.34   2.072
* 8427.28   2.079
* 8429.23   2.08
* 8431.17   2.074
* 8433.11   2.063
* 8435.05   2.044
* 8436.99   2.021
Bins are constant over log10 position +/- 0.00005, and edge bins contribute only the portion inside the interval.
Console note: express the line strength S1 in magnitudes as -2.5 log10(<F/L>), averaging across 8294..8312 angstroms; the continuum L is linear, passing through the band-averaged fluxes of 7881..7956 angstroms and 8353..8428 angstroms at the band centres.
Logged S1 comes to -0.106 mag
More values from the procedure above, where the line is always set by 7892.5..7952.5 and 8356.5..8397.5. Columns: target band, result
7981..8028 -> 0.01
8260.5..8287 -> -0.02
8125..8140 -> 0.01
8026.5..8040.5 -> 0.02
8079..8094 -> 0.03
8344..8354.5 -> -0.08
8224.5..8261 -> -0.03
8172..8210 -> -0.05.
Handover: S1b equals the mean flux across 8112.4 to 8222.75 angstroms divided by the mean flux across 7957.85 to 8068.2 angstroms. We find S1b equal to 1.0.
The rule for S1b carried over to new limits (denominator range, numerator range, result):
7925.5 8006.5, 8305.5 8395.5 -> 1.04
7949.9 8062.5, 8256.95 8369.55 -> 1.06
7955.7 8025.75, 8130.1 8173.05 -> 1.03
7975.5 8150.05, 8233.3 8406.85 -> 1.02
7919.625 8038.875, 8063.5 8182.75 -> 1.02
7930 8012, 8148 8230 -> 1.05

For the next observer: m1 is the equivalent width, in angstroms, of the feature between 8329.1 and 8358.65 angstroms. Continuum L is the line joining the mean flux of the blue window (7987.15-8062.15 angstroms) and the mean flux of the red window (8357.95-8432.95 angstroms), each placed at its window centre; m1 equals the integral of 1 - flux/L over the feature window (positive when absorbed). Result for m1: -2.02 angstroms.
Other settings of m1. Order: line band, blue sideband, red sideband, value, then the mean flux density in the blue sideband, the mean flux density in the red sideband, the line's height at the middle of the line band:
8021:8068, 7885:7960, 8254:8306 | 1.5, 2.08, 2.13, 2.09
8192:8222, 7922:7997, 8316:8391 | -0.7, 2.01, 2.09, 2.06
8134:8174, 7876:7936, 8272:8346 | 0.8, 2.11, 2.14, 2.13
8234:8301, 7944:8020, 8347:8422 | -2.5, 2.03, 2.03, 2.03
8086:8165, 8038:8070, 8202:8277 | -1.0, 2.02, 2.1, 2.05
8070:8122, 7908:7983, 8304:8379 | -0.3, 2.01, 2.13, 2.06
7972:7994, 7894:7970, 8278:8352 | 1.0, 2.06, 2.14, 2.07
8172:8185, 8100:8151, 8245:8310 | -0.3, 2.09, 2.13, 2.1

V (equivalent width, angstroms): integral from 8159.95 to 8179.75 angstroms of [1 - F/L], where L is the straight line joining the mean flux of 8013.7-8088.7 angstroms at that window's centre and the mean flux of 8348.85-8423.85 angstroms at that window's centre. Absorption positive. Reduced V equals -0.8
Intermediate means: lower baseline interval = 2.03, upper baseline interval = 2.03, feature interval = 2.11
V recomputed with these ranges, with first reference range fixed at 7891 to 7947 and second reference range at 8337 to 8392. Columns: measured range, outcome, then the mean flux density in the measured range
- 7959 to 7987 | 1.3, 1.99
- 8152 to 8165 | 0.0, 2.08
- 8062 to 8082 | 0.2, 2.06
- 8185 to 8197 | -0.6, 2.18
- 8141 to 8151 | 0.0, 2.09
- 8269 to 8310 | -1.3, 2.15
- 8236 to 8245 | 0.1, 2.07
